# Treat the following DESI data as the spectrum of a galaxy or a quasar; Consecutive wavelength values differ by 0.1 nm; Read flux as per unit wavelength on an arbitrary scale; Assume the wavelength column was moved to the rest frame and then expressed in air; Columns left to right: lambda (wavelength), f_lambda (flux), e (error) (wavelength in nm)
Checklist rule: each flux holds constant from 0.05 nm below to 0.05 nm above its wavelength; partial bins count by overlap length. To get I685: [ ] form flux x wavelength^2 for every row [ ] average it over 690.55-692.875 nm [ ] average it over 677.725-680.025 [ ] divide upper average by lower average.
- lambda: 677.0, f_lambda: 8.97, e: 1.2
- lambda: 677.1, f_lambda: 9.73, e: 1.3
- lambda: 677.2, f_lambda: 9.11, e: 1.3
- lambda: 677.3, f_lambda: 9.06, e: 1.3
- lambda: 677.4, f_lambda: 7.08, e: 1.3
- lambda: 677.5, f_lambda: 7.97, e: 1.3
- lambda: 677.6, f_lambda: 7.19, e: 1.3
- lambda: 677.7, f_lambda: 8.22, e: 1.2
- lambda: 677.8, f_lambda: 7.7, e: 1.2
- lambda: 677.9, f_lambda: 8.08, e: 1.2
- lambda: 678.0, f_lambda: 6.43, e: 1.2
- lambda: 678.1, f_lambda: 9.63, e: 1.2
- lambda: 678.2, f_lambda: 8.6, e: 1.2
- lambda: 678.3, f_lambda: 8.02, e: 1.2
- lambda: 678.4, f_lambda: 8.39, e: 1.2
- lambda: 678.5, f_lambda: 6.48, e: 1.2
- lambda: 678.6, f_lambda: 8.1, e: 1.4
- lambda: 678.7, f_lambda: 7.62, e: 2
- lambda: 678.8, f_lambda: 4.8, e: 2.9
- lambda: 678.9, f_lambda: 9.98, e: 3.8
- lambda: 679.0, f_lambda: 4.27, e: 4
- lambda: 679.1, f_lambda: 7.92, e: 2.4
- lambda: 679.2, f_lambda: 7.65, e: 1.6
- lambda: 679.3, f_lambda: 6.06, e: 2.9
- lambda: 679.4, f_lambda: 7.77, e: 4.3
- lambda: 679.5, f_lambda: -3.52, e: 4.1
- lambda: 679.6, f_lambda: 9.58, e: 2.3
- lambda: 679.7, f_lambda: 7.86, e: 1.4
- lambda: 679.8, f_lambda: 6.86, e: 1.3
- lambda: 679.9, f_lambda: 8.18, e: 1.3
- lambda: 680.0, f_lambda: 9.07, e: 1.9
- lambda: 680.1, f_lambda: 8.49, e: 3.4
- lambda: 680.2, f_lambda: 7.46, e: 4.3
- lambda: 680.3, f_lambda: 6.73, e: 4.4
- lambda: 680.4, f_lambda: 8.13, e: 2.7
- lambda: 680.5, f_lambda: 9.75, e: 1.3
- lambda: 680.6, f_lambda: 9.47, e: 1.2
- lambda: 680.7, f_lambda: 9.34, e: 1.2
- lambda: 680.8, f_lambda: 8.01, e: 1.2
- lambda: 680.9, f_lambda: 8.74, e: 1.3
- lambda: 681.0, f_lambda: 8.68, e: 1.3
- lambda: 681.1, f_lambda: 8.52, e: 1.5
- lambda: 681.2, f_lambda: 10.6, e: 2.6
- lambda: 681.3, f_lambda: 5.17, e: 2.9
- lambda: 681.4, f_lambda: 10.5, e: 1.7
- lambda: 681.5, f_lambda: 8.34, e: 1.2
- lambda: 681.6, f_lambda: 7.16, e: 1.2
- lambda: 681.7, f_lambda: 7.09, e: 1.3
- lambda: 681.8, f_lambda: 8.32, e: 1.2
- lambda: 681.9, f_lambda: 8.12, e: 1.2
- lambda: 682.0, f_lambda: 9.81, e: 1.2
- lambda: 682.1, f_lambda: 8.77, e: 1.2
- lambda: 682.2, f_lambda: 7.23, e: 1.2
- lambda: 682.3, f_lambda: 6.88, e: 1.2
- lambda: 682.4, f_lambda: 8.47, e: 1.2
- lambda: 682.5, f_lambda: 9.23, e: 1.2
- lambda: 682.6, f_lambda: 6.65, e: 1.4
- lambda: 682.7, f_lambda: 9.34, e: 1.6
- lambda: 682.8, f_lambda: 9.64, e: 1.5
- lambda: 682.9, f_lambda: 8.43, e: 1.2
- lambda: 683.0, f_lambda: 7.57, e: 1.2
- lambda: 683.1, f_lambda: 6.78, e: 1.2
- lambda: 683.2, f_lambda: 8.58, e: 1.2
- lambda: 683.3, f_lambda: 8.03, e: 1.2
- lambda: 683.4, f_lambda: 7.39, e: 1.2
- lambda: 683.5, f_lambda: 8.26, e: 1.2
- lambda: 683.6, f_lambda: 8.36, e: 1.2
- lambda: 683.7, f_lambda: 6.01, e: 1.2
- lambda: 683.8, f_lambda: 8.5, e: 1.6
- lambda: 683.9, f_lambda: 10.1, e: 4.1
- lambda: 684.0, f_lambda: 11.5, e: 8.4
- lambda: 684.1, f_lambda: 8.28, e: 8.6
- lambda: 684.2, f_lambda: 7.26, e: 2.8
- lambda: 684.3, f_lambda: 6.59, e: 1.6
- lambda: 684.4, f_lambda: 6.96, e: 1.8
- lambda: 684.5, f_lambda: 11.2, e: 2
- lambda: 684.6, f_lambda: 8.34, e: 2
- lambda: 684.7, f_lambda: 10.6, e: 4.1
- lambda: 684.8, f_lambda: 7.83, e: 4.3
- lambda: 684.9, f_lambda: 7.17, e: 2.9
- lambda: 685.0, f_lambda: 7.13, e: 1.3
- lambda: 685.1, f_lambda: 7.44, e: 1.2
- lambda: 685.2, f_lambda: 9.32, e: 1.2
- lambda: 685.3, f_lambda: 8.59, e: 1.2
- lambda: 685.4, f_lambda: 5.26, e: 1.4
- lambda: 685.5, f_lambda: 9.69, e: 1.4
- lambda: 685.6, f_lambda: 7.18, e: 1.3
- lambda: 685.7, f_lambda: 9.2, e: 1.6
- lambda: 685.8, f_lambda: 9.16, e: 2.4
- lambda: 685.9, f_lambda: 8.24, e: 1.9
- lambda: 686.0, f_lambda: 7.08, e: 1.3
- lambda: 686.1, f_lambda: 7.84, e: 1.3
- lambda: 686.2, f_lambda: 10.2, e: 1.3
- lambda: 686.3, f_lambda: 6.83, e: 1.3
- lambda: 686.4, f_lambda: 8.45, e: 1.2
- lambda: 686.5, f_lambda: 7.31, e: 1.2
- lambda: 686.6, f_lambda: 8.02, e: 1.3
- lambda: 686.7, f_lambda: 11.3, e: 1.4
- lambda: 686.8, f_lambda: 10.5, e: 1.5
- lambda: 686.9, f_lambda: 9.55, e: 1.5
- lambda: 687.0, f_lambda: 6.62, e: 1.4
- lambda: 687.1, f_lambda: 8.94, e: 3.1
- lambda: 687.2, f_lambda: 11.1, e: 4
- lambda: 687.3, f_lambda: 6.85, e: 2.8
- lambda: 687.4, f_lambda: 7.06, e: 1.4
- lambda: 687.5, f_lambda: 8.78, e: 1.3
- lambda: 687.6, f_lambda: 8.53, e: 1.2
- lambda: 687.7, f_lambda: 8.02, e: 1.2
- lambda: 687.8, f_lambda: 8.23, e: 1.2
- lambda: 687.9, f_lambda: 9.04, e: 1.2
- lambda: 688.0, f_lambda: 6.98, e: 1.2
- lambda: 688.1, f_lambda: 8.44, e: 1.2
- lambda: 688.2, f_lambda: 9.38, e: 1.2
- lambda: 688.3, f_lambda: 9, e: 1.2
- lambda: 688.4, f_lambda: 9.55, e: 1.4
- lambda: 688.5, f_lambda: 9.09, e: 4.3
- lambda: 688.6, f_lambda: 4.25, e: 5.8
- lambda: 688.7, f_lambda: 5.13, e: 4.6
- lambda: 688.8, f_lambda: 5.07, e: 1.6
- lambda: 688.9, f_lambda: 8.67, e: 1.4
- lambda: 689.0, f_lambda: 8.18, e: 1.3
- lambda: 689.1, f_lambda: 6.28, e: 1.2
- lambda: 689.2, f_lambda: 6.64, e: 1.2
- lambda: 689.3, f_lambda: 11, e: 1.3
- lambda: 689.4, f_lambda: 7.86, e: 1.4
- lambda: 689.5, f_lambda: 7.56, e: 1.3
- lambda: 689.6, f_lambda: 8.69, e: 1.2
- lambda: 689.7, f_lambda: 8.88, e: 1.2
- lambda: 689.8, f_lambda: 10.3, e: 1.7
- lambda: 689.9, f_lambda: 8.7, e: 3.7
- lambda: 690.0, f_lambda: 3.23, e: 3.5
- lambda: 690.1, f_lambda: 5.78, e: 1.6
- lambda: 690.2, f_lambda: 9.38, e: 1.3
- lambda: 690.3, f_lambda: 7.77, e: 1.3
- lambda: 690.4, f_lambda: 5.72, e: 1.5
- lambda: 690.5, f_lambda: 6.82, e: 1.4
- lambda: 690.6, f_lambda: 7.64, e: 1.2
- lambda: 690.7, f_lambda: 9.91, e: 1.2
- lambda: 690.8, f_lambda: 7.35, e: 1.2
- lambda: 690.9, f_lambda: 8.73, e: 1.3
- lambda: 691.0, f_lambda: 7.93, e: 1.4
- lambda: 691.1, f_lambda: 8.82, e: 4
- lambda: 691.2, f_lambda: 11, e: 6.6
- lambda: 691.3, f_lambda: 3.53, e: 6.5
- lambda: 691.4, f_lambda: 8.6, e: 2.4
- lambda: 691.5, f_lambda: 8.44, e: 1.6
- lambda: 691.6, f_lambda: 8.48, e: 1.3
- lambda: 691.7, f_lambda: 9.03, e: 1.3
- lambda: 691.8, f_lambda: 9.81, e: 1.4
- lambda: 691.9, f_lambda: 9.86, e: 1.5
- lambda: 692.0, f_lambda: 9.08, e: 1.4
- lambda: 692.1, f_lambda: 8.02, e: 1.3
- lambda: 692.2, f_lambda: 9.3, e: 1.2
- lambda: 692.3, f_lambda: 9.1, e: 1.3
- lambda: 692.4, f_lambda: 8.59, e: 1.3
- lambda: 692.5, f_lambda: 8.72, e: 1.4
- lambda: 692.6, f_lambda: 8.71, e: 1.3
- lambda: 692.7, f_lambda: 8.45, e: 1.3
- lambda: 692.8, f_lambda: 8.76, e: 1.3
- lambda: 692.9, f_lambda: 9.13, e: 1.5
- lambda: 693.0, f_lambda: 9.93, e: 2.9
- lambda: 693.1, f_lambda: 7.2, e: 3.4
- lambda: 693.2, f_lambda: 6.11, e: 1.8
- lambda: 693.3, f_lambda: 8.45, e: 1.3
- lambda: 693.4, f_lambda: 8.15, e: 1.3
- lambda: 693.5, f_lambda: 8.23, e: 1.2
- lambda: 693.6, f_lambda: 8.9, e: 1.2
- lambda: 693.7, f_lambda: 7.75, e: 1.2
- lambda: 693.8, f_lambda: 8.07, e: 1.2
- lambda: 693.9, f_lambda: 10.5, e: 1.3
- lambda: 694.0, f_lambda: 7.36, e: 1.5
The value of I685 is 1.24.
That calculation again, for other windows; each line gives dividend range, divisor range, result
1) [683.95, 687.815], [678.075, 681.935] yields 1.11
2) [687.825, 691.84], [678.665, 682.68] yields 1.05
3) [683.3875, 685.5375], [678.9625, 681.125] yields 1.12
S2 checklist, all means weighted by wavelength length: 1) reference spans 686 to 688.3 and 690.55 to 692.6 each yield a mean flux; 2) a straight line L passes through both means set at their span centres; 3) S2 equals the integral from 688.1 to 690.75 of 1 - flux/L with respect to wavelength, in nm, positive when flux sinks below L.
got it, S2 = 0.26 nm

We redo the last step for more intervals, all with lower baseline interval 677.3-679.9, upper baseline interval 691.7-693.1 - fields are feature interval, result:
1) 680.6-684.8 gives -0.355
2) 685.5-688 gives -0.075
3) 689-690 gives 0.051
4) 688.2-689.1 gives 0.113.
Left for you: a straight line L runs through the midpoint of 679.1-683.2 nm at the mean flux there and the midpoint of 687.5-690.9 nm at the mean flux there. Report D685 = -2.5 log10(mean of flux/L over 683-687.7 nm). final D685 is -0.06 mag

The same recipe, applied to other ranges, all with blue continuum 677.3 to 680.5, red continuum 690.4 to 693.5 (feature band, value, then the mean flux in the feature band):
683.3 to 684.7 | -0.09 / 8.43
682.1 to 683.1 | -0.06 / 8.12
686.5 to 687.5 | -0.10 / 8.8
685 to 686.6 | -0.02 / 8.09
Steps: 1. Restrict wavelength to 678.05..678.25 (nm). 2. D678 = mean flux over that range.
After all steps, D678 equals 9.12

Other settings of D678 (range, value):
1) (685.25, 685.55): 7.85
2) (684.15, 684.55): 8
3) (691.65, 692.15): 9.16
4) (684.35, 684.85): 8.99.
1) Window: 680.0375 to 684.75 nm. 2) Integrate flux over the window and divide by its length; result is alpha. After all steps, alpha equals 8.37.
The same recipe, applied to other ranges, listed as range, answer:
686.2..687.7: 8.6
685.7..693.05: 8.27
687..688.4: 8.46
